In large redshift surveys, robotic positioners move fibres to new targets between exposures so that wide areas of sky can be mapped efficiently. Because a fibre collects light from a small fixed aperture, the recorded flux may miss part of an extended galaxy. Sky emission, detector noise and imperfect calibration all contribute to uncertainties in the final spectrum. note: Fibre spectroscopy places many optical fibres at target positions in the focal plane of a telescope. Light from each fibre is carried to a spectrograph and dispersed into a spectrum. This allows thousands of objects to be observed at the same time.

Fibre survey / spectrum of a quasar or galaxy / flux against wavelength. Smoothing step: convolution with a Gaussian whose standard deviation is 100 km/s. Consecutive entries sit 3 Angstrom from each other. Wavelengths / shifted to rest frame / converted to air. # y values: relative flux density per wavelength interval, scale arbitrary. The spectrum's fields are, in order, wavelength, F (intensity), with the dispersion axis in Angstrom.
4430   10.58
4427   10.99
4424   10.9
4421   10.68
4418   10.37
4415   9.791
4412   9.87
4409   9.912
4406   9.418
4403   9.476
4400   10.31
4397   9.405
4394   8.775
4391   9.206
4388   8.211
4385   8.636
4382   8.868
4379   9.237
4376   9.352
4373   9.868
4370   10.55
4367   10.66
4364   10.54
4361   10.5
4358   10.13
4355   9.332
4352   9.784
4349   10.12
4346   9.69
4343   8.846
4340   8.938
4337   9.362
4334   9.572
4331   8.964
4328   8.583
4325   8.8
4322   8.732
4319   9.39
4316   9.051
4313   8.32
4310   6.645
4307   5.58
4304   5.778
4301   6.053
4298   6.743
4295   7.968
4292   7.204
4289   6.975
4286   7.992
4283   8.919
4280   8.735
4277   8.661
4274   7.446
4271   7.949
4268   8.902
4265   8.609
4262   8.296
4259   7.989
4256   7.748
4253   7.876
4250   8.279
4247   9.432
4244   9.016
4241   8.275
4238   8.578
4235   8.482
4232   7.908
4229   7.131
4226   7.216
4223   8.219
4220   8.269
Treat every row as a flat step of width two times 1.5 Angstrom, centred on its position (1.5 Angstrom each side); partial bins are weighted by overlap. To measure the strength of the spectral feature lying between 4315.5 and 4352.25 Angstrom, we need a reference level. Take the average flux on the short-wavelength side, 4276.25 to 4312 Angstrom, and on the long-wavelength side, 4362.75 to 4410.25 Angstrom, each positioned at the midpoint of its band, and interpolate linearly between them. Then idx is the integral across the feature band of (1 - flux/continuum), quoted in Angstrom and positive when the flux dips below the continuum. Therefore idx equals -4.3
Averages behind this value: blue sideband 7.26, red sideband 9.52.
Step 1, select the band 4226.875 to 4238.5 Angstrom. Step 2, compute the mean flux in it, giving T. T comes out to 7.93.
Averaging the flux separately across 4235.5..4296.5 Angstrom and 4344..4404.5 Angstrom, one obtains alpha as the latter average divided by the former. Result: 1.2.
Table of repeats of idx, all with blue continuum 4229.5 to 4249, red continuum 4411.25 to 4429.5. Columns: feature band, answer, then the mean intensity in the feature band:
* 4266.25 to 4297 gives 3.2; 8.06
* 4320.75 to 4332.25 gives 0.8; 8.77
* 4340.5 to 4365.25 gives -0.2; 9.82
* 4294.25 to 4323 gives 5.9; 7.39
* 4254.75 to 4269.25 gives 0.8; 8.31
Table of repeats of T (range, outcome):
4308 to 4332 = 8.49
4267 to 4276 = 8.09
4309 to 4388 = 9.32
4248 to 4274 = 8.19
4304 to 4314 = 6.61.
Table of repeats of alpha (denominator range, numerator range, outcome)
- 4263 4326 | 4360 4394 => 1.22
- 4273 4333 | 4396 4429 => 1.29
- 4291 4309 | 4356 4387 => 1.50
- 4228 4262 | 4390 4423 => 1.18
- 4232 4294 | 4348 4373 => 1.23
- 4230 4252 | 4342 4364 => 1.16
